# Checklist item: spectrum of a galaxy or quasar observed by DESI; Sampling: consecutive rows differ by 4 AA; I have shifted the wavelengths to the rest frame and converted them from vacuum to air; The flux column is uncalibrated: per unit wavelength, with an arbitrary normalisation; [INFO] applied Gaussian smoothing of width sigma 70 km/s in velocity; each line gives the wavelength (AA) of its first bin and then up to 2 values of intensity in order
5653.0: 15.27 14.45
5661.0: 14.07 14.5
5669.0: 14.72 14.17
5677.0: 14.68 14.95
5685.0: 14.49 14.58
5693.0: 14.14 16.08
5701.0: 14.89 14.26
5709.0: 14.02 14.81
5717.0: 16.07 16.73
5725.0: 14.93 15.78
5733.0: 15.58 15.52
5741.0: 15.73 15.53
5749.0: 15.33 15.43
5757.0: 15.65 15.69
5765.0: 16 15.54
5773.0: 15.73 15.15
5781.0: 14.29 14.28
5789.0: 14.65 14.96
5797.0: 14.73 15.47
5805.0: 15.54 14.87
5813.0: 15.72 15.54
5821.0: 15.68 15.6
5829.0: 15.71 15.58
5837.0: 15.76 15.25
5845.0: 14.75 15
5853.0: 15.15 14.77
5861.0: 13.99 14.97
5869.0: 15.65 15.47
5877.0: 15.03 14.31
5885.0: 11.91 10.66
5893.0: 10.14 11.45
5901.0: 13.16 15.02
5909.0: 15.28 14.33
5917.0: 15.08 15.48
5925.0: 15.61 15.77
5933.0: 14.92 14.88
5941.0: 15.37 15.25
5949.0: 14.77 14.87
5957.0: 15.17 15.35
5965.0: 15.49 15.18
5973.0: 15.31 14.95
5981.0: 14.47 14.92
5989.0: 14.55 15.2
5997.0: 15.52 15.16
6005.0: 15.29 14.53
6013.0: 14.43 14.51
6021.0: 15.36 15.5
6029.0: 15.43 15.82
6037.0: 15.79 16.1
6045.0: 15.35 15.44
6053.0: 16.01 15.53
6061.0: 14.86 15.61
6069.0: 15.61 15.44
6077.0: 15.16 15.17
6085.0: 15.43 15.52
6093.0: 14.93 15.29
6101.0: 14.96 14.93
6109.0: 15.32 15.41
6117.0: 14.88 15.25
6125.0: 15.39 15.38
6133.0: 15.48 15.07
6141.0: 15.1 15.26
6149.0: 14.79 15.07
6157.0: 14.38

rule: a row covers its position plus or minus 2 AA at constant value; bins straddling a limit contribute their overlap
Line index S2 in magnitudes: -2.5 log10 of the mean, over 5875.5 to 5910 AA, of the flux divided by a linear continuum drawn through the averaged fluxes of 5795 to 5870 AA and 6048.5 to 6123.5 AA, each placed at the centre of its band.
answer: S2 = 0.18 mag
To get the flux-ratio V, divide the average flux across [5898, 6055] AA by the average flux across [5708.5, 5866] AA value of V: 1.0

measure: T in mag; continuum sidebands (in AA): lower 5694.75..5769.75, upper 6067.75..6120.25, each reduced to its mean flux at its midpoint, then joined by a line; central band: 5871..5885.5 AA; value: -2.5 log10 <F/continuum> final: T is 0.07 mag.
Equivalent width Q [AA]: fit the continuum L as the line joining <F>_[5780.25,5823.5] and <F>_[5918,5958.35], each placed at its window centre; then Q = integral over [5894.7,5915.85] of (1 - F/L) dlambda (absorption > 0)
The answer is 1.9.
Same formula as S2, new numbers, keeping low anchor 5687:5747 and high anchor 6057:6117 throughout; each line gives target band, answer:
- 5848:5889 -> 0.060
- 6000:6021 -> 0.031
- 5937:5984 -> 0.011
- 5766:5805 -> 0.015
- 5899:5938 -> 0.021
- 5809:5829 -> -0.022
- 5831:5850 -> -0.002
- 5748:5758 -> -0.016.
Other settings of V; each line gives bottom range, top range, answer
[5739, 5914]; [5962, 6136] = 1.03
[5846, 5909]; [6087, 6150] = 1.10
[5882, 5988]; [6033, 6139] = 1.07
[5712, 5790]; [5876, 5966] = 0.93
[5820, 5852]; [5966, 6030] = 0.98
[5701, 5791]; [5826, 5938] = 0.95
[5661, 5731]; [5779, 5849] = 1.02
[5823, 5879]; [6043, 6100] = 1.01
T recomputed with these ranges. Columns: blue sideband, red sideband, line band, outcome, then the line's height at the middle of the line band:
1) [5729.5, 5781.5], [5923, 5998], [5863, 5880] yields 0.005 mag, 15.3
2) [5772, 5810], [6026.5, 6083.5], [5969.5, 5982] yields 0.027 mag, 15.4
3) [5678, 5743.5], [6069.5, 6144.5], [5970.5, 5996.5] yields 0.019 mag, 15.2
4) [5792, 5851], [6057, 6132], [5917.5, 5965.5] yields 0.006 mag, 15.3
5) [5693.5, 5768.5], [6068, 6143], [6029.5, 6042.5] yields -0.039 mag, 15.3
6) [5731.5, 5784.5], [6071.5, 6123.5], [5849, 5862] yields 0.045 mag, 15.4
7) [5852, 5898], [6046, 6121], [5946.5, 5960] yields -0.053 mag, 14.3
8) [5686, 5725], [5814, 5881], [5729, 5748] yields -0.036 mag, 15.1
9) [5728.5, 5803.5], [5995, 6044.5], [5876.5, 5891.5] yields 0.204 mag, 15.3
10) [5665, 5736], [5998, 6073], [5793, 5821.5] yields -0.015 mag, 15.1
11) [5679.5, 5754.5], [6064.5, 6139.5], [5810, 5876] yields -0.004 mag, 15.2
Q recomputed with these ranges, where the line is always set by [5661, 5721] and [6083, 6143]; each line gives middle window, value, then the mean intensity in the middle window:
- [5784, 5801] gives 0.1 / 14.8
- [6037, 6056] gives -0.7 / 15.7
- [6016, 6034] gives -0.3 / 15.3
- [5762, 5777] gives -0.8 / 15.7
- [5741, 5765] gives -1.2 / 15.6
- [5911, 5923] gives 0.0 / 15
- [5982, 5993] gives 0.2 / 14.8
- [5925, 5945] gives -0.3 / 15.3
